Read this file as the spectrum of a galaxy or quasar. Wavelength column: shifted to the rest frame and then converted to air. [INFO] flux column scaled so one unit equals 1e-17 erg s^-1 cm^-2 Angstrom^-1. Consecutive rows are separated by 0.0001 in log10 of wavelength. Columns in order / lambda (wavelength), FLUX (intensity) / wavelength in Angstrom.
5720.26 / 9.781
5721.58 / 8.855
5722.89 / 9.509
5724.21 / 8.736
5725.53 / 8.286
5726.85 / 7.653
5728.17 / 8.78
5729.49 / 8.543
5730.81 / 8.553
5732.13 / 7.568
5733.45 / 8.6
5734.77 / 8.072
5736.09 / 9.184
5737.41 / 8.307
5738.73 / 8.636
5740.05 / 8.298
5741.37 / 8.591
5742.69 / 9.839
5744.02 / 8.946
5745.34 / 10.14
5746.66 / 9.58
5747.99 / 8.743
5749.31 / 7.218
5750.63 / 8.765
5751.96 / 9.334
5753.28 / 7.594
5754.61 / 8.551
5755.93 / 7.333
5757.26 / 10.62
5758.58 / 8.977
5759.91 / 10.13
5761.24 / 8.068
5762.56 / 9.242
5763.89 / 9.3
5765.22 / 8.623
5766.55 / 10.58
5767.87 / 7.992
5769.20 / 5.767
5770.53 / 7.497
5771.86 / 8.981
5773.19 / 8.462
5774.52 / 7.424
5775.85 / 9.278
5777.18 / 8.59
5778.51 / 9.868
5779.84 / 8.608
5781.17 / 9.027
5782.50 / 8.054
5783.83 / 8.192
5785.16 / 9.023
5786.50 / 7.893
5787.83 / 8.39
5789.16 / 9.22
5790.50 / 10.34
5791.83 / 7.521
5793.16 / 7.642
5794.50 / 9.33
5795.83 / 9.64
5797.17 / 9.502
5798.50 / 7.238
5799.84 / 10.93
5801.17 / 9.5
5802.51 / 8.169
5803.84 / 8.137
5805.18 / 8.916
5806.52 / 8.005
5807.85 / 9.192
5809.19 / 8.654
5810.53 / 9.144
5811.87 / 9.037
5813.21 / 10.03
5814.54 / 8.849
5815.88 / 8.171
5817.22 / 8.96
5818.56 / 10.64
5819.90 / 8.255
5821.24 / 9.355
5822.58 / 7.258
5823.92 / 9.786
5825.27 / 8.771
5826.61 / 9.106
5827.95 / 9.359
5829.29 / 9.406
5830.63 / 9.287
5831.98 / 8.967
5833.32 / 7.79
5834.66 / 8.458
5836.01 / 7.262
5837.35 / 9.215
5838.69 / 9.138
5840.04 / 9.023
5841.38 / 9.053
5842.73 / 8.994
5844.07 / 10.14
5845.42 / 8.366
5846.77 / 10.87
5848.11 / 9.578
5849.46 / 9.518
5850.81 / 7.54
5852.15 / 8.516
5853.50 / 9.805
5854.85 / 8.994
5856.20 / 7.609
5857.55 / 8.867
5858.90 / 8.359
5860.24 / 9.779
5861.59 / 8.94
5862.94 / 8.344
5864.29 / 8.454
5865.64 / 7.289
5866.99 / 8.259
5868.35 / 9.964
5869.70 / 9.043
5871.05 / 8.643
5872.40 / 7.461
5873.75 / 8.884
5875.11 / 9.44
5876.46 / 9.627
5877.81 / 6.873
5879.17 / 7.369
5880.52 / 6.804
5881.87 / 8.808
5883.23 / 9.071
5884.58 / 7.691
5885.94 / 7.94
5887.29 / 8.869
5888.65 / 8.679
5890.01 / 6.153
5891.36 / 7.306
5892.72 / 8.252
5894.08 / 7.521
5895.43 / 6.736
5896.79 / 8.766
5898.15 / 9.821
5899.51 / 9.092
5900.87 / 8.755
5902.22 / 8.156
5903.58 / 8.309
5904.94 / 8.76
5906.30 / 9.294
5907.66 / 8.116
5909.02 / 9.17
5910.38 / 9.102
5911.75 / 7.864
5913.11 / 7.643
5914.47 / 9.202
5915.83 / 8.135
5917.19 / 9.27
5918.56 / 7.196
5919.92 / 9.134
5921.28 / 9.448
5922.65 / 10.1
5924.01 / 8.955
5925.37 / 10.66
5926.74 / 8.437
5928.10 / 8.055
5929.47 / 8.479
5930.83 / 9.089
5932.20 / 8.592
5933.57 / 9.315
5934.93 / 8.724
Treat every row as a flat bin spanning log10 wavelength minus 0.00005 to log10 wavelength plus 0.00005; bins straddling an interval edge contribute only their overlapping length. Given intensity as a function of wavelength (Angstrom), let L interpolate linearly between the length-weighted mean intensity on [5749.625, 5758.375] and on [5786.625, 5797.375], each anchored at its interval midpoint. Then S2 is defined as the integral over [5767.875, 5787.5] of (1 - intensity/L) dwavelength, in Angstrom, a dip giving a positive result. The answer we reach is 1.0 Angstrom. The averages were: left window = 8.66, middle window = 8.32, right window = 8.87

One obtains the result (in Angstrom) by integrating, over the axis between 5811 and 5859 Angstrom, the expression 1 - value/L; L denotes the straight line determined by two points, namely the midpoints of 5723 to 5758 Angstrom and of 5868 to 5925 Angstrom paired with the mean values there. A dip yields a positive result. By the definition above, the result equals -2.4 Angstrom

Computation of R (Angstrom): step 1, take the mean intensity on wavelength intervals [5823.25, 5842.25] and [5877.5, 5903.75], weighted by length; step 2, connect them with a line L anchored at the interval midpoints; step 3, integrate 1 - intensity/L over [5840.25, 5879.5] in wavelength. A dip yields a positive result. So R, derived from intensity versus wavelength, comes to -1.3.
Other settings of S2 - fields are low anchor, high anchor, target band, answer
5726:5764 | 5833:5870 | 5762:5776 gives 0.5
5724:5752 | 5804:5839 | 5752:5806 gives 0.3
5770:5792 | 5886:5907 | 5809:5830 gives -1.3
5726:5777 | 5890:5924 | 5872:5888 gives 0.5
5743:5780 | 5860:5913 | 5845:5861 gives -1.0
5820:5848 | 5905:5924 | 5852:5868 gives 0.5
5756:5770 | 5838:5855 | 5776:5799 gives 0.6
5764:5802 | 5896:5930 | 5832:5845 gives -0.1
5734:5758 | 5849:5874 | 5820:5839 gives -0.2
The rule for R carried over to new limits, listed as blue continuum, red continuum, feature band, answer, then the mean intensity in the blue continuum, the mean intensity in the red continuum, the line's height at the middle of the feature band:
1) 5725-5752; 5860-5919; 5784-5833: -2.32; 8.63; 8.38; 8.51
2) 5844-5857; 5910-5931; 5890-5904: 1.11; 9.04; 8.79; 8.87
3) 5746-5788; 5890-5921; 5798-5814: -0.70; 8.62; 8.4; 8.56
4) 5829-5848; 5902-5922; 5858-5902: 2.17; 9.01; 8.6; 8.77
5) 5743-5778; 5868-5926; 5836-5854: -1.16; 8.7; 8.51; 8.58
